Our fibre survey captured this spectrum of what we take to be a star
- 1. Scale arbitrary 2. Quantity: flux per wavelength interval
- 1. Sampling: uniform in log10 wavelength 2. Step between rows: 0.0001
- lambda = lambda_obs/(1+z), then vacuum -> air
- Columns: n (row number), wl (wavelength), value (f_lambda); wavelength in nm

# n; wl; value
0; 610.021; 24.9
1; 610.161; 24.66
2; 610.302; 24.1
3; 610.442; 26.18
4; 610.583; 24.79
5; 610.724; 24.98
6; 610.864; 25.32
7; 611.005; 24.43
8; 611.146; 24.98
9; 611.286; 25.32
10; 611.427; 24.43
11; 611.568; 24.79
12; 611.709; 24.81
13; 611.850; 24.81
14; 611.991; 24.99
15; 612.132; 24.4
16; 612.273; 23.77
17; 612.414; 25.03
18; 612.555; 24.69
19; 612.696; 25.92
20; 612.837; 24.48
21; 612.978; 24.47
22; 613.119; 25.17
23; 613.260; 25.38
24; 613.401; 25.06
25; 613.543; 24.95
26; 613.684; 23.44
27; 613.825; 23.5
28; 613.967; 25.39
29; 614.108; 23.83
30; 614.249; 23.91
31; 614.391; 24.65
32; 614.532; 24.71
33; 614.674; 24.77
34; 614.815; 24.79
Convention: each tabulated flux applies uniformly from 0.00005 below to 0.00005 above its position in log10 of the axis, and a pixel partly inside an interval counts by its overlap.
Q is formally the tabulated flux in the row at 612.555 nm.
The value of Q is 24.69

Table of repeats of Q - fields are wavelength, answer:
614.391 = 24.65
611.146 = 24.98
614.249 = 23.91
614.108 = 23.83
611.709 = 24.81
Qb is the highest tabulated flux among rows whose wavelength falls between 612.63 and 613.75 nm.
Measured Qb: 25.92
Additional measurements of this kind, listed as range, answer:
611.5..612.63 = 25.03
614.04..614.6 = 24.71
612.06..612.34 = 24.4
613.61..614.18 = 25.39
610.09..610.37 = 24.66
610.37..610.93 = 26.18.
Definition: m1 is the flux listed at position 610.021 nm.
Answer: 24.9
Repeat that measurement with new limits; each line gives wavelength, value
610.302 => 24.1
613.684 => 23.44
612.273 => 23.77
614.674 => 24.77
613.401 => 25.06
